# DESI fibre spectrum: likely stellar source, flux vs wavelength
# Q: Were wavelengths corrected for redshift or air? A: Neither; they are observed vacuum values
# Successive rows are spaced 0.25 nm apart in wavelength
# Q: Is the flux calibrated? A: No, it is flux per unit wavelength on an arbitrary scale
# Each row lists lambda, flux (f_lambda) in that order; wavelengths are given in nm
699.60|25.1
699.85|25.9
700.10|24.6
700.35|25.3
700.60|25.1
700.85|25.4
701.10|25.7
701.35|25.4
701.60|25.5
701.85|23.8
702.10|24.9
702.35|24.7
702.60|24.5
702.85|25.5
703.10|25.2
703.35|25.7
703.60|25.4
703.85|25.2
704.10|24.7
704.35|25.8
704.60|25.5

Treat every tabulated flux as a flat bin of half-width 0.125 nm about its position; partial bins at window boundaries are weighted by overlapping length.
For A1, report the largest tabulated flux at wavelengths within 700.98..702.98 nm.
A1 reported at 25.7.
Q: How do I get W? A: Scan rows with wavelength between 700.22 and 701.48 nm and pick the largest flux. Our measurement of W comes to 25.7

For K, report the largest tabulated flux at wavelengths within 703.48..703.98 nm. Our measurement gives 25.4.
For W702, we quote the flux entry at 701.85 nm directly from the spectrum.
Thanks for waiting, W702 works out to 23.8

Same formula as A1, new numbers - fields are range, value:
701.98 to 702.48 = 24.9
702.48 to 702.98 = 25.5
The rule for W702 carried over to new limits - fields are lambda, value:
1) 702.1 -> 24.9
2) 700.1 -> 24.6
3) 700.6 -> 25.1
